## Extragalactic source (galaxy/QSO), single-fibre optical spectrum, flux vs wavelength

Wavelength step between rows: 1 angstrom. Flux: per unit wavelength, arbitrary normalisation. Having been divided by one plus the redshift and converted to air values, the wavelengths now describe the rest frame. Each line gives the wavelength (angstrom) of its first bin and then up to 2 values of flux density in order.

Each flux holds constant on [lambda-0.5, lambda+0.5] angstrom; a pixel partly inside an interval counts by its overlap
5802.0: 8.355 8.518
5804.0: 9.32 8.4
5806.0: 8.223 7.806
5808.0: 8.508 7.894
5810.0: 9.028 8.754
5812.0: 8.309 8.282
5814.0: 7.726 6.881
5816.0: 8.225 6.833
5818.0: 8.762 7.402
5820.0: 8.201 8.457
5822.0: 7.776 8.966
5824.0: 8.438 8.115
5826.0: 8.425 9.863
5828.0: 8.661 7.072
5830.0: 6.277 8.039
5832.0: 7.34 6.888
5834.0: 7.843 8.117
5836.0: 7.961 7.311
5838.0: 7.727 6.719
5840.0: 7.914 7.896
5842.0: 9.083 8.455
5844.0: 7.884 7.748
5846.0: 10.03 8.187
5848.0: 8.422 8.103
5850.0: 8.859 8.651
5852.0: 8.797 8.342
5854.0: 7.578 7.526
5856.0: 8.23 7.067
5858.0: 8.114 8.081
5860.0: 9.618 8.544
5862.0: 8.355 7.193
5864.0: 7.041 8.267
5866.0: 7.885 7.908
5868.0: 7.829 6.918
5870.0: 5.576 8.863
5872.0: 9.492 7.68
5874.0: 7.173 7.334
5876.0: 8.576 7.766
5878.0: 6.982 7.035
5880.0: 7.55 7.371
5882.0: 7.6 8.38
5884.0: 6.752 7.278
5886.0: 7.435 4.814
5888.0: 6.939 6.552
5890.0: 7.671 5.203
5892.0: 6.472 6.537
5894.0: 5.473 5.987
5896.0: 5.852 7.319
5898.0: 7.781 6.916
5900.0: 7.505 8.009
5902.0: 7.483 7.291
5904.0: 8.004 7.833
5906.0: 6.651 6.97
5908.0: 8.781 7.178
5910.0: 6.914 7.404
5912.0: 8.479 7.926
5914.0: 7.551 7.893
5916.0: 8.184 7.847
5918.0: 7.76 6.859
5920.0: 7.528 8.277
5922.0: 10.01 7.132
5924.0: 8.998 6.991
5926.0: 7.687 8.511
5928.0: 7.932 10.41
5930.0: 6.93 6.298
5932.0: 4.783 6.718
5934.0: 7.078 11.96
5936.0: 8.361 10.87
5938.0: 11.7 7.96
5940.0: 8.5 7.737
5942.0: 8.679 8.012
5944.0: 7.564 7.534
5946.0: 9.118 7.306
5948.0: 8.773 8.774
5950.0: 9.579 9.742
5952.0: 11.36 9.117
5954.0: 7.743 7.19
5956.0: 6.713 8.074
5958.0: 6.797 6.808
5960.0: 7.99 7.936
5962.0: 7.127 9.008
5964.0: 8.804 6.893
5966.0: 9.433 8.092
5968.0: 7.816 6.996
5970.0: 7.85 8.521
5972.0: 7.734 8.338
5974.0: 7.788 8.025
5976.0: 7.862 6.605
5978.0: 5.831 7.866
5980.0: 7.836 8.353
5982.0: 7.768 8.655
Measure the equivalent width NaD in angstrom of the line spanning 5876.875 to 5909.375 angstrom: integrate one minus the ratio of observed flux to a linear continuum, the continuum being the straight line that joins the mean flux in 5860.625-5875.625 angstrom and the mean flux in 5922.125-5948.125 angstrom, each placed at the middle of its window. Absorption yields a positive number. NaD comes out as 3.5 angstrom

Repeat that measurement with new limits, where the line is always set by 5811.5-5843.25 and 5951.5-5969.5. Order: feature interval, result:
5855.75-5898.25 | 3.2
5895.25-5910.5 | 1.2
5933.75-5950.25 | -1.7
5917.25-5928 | 0.0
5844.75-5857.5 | -0.5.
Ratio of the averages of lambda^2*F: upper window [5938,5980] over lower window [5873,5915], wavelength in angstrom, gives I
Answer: 1.15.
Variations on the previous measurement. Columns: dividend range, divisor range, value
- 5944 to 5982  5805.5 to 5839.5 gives 1.06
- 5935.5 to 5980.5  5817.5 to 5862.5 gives 1.05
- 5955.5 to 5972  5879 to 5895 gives 1.18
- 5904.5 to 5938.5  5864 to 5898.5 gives 1.13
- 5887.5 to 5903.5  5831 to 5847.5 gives 0.87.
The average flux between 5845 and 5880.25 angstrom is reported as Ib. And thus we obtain 7.99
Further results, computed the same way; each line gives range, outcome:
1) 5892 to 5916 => 7.29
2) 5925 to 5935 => 7.58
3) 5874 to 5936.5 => 7.44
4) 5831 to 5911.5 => 7.59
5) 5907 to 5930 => 7.97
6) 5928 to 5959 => 8.35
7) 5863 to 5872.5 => 7.72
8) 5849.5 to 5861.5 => 8.28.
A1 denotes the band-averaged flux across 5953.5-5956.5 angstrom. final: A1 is 7.22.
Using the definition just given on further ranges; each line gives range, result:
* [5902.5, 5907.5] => 7.35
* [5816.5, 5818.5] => 7.8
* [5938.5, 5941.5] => 8.07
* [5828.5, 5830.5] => 6.67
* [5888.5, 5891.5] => 6.48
